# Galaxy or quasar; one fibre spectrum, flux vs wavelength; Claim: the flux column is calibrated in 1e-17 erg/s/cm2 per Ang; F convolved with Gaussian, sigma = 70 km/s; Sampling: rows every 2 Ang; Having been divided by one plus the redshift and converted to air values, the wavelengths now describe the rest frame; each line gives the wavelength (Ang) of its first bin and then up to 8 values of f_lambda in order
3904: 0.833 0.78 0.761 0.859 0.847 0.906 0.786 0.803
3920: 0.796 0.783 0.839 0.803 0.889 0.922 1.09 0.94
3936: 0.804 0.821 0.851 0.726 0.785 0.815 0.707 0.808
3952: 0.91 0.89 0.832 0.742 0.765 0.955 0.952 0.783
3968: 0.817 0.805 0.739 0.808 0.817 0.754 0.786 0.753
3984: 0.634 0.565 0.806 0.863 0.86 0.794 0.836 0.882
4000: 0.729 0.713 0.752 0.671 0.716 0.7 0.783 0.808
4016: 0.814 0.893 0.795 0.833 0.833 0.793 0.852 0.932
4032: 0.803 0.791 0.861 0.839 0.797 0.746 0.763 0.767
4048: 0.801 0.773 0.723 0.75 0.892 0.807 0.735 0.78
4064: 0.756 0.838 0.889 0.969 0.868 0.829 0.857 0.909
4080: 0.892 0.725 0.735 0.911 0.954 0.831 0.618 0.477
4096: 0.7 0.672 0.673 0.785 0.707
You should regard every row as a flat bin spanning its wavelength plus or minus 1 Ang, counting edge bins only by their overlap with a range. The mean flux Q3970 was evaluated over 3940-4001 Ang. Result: 0.798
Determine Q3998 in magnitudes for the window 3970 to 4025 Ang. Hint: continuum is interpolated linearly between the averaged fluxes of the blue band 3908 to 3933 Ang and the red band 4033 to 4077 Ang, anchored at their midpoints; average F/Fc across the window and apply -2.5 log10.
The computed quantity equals 0.07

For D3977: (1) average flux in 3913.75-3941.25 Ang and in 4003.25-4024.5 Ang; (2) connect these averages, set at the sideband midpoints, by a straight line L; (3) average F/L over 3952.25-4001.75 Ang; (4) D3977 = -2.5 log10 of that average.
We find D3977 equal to 0.02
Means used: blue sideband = 0.857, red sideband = 0.781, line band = 0.799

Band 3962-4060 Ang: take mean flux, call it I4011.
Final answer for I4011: 0.792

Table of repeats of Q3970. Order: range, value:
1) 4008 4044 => 0.812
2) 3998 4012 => 0.731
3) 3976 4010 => 0.757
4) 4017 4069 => 0.809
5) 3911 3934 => 0.864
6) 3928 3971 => 0.845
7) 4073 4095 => 0.794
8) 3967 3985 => 0.768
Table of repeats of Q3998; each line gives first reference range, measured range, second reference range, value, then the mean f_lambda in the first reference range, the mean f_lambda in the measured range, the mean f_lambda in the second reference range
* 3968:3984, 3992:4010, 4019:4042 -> 0.047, 0.773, 0.764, 0.826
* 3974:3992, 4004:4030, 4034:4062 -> -0.029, 0.757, 0.795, 0.789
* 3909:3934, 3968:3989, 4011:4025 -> 0.122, 0.863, 0.75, 0.823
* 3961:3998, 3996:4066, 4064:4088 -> 0.050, 0.798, 0.792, 0.856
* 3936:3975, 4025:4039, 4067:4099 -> -0.041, 0.816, 0.839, 0.802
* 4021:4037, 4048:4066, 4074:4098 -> 0.037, 0.837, 0.782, 0.78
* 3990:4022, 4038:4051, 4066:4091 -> 0.065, 0.787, 0.779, 0.863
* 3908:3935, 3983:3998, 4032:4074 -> 0.082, 0.862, 0.773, 0.808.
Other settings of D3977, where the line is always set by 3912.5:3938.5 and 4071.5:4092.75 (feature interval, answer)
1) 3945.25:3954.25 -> 0.045 mag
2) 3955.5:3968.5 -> 0.023 mag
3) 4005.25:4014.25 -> 0.157 mag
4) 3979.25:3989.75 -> 0.183 mag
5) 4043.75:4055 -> 0.102 mag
